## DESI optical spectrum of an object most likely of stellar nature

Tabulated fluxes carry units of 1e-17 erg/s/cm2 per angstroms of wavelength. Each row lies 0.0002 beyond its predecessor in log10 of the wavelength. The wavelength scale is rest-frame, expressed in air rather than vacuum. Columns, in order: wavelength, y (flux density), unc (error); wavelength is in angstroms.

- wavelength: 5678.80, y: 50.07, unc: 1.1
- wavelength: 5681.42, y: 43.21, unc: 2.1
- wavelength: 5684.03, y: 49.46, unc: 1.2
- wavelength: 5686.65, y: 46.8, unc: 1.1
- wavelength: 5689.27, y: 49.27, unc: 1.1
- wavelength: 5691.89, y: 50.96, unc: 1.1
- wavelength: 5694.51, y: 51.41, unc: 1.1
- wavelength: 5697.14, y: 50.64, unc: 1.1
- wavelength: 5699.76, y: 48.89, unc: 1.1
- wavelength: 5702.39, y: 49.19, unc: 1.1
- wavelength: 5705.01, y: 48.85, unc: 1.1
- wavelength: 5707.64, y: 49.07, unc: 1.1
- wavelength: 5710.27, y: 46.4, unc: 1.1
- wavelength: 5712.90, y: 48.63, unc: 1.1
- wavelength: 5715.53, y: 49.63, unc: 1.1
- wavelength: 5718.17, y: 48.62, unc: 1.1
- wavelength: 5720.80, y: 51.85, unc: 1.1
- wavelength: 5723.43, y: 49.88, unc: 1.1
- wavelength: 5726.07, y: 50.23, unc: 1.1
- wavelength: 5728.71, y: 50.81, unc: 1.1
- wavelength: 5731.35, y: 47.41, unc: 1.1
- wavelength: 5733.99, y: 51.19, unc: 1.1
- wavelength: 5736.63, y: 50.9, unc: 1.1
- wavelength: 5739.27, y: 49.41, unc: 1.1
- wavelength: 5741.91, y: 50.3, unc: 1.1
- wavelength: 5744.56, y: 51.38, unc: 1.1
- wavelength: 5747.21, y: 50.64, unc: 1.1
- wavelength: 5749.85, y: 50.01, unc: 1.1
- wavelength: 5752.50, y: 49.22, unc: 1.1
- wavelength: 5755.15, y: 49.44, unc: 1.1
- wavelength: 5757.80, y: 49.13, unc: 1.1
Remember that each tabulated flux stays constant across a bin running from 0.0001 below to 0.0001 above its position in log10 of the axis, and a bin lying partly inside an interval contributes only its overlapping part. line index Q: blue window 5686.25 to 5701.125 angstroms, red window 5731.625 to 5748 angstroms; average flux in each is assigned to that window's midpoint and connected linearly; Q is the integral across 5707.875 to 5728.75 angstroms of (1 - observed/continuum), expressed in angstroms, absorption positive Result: 0.3 angstroms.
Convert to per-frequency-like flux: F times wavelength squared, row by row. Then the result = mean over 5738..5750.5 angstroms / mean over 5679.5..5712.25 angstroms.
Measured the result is 1.05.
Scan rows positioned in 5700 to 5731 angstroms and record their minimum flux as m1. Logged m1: 46.4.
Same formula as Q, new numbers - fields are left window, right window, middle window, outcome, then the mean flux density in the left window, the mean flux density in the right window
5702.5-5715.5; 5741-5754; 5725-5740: -0.13 angstroms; 48.5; 50.3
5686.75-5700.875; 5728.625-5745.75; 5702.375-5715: 0.40 angstroms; 50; 50.1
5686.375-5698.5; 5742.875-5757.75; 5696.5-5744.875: 0.44 angstroms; 50.1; 50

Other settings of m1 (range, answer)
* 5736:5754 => 49.22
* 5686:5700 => 46.8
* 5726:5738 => 47.41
